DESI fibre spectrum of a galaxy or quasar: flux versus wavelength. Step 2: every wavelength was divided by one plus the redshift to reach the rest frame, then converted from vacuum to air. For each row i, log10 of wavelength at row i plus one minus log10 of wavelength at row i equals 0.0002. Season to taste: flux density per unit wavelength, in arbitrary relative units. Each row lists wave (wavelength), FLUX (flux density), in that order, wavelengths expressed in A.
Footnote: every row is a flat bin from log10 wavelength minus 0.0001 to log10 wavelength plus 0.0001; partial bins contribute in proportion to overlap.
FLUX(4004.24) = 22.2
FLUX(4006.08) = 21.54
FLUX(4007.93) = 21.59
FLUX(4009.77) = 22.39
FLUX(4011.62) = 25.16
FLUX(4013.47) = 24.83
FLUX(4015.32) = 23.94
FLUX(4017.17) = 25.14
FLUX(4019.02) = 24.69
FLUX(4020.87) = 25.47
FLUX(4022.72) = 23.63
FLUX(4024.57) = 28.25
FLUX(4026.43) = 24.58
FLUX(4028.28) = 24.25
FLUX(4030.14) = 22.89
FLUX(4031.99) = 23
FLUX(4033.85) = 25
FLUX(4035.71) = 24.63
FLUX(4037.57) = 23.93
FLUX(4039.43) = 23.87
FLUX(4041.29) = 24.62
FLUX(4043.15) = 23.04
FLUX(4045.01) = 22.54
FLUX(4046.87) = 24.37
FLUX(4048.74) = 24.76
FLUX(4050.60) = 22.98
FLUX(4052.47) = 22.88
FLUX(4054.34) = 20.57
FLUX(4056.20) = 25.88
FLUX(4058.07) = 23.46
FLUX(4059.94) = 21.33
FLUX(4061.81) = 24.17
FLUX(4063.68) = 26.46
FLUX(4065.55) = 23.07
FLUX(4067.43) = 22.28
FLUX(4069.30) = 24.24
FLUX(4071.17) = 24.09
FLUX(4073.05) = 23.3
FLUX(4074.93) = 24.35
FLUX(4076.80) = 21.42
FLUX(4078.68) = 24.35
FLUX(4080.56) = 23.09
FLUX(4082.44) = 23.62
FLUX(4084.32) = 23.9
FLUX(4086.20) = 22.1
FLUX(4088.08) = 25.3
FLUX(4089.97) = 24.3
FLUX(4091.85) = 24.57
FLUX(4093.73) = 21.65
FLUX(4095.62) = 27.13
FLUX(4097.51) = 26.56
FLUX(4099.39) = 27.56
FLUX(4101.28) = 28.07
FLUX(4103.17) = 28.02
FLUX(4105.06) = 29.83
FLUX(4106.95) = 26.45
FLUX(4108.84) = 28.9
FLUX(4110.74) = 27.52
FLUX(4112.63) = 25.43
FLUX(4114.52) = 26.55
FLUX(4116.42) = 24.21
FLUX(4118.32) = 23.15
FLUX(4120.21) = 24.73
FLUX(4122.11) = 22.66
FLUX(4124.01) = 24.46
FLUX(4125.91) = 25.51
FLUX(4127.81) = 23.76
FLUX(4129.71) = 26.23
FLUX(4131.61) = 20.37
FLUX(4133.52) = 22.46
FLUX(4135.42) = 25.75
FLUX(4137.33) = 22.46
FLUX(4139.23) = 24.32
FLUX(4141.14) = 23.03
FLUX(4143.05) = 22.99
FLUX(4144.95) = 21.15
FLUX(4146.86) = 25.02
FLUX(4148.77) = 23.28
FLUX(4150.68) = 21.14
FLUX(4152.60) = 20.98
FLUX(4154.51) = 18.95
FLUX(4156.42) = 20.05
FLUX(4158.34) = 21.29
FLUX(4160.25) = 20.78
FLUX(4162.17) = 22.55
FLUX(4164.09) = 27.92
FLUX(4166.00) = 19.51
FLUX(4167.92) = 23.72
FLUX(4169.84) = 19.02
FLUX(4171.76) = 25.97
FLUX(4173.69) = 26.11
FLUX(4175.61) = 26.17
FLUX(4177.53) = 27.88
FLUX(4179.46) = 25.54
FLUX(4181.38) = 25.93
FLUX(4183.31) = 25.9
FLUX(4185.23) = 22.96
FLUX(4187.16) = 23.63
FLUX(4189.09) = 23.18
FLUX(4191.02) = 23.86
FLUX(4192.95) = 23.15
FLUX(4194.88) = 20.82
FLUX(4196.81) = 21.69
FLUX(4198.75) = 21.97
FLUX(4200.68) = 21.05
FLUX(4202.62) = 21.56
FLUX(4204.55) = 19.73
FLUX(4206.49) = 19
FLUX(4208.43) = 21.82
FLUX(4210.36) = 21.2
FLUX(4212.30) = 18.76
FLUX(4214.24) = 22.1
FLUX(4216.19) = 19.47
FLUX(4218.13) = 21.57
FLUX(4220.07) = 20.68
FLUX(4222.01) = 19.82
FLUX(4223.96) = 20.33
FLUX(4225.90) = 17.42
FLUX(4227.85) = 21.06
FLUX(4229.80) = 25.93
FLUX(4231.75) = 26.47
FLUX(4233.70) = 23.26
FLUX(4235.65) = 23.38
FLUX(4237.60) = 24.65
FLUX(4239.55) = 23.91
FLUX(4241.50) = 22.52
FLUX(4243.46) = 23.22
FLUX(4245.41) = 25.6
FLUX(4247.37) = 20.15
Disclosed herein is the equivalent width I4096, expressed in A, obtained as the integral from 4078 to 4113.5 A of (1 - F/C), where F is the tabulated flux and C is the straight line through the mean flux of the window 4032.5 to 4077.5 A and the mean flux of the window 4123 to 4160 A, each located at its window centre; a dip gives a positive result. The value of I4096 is -3.8 A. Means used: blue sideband 23.6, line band 25.7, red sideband 22.8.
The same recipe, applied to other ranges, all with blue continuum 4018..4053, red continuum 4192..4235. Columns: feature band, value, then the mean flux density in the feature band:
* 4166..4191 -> -2.9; 24.4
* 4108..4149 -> -2.8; 24.3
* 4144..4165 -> 0.2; 22.1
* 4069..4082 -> 0.0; 23.5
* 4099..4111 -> -2.6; 28.1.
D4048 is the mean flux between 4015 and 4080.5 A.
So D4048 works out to 23.9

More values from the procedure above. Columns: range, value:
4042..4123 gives 24.5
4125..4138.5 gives 23.8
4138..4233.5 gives 22.4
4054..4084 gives 23.5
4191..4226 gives 20.8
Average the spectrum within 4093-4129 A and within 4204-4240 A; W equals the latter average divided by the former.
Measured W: 0.83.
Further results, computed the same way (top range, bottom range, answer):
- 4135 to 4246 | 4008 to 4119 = 0.92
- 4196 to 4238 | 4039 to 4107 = 0.88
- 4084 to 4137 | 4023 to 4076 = 1.06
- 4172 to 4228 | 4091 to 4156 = 0.91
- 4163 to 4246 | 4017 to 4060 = 0.95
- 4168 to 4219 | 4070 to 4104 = 0.92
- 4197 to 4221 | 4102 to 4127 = 0.80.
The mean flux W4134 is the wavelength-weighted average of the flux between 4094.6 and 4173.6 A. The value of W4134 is 24.1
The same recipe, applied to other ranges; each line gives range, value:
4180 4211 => 22.4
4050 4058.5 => 23.1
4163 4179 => 24.5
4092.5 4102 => 26.1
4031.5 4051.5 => 23.9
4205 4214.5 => 20.4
